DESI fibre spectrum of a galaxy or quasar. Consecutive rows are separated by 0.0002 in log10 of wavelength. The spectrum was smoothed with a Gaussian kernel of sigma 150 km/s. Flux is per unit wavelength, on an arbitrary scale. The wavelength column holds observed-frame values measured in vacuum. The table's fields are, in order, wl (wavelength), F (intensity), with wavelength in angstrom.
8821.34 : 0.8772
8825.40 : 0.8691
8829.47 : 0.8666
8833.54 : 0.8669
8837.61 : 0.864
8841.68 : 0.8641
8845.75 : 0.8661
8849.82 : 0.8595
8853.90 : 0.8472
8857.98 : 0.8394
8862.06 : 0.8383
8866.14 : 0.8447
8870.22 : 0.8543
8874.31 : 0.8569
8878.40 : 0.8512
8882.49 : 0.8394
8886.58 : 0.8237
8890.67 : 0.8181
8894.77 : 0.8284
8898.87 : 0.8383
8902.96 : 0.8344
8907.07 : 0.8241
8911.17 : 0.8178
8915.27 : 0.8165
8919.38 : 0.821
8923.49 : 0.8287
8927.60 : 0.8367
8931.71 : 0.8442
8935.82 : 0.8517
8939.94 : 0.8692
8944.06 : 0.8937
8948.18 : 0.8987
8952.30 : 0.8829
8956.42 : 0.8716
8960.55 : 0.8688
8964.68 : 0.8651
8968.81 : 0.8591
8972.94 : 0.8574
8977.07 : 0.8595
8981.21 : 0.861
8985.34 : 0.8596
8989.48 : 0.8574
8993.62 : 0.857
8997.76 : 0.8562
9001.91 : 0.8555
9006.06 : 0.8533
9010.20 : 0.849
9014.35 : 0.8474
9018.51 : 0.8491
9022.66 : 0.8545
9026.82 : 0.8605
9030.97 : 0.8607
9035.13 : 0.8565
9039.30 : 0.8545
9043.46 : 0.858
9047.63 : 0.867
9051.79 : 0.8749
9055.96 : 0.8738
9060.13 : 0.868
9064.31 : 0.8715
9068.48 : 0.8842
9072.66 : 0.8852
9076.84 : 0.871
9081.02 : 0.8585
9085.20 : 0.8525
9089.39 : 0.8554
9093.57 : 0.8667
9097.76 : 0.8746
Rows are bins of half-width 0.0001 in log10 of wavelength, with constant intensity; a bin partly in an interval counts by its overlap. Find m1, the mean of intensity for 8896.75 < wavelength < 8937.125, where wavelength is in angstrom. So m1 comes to 0.831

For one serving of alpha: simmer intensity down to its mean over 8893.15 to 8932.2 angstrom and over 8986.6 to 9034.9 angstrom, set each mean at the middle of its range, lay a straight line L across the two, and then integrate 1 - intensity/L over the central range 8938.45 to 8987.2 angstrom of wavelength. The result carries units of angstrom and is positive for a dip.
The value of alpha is -1.7 angstrom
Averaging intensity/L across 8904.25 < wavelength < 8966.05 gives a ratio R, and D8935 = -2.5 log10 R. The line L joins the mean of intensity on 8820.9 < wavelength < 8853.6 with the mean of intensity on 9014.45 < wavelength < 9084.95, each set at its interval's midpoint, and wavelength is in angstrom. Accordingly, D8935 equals 0.02 mag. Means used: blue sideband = 0.865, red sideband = 0.865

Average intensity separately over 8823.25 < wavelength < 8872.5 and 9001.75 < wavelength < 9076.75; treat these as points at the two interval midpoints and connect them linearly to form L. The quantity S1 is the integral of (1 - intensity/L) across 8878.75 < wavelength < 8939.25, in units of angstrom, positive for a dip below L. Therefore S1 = 1.9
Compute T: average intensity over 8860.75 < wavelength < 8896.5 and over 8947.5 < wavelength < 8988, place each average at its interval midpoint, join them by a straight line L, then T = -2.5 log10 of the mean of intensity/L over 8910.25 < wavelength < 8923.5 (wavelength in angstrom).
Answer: 0.04 mag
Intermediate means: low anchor 0.84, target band 0.82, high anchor 0.867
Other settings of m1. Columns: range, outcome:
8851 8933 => 0.835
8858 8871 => 0.844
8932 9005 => 0.865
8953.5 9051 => 0.859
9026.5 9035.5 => 0.86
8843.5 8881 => 0.851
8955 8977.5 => 0.864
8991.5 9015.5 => 0.853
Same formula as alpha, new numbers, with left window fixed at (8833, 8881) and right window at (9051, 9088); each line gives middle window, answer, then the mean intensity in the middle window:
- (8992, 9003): 0.1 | 0.856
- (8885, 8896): 0.4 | 0.823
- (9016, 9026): 0.2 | 0.852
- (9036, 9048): 0.1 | 0.858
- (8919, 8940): 0.5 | 0.841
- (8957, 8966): -0.1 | 0.867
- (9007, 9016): 0.2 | 0.85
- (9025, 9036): 0.1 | 0.86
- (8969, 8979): 0.1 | 0.859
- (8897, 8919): 0.8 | 0.826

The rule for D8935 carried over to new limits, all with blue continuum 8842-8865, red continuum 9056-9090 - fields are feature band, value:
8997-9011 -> 0.01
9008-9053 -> 0.01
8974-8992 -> 0.00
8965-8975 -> 0.00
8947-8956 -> -0.03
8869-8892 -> 0.02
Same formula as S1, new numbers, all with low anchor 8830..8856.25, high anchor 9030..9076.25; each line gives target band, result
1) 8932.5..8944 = 0.0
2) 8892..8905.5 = 0.5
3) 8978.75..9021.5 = 0.6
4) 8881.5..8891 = 0.4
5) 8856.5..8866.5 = 0.3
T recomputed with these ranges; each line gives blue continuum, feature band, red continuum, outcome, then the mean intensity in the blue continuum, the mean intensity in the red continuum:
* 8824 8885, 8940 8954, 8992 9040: -0.043 mag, 0.855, 0.854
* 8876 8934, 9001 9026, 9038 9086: 0.007 mag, 0.83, 0.869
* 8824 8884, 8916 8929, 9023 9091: 0.041 mag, 0.855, 0.866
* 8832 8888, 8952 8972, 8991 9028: -0.019 mag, 0.851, 0.853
